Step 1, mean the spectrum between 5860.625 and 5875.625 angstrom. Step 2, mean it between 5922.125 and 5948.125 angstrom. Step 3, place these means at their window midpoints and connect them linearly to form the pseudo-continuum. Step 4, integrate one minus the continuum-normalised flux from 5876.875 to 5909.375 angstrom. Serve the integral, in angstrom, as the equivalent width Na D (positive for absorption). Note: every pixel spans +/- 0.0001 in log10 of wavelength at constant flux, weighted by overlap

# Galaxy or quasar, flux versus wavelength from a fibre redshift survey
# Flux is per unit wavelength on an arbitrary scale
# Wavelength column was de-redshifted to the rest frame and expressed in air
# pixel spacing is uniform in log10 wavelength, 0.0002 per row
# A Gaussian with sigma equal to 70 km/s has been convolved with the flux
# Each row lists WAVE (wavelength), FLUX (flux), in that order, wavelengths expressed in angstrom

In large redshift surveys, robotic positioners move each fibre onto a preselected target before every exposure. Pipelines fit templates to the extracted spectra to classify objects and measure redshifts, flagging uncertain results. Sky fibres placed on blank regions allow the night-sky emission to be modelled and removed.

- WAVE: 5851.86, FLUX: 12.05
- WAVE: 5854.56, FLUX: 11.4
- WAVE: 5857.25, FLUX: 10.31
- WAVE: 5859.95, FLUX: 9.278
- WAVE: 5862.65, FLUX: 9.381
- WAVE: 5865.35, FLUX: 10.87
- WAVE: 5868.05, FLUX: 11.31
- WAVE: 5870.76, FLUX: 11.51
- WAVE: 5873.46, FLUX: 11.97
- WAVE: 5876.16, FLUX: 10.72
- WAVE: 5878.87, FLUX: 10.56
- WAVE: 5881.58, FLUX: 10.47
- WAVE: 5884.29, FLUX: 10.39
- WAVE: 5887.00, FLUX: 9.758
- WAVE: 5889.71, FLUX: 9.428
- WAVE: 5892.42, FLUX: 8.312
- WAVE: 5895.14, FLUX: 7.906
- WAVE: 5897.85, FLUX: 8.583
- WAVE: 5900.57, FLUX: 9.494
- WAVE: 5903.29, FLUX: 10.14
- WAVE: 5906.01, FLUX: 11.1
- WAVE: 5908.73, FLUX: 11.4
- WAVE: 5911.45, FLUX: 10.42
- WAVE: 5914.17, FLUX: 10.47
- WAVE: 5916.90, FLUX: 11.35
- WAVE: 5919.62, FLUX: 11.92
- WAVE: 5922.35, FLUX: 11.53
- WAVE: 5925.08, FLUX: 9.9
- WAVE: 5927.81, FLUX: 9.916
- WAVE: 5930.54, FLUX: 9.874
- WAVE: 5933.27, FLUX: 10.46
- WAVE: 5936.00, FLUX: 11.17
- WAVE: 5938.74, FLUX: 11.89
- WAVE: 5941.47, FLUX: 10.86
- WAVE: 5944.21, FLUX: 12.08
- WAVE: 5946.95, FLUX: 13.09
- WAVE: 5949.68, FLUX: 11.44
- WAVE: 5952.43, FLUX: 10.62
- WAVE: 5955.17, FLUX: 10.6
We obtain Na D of 3.5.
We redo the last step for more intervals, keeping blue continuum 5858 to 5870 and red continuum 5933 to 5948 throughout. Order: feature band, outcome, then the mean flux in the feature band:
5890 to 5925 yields 2.8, 10.2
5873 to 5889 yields 0.1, 10.5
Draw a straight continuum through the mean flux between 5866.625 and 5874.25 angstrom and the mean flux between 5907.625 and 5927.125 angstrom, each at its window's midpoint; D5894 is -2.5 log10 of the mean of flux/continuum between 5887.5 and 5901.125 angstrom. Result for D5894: 0.271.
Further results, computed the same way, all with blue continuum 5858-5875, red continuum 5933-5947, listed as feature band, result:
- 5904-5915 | 0.036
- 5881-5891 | 0.098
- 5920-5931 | 0.089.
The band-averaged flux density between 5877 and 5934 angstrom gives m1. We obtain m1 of 10.2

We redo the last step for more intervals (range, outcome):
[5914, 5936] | 10.7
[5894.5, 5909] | 9.74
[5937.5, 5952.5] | 11.8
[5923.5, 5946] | 10.8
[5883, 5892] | 9.7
